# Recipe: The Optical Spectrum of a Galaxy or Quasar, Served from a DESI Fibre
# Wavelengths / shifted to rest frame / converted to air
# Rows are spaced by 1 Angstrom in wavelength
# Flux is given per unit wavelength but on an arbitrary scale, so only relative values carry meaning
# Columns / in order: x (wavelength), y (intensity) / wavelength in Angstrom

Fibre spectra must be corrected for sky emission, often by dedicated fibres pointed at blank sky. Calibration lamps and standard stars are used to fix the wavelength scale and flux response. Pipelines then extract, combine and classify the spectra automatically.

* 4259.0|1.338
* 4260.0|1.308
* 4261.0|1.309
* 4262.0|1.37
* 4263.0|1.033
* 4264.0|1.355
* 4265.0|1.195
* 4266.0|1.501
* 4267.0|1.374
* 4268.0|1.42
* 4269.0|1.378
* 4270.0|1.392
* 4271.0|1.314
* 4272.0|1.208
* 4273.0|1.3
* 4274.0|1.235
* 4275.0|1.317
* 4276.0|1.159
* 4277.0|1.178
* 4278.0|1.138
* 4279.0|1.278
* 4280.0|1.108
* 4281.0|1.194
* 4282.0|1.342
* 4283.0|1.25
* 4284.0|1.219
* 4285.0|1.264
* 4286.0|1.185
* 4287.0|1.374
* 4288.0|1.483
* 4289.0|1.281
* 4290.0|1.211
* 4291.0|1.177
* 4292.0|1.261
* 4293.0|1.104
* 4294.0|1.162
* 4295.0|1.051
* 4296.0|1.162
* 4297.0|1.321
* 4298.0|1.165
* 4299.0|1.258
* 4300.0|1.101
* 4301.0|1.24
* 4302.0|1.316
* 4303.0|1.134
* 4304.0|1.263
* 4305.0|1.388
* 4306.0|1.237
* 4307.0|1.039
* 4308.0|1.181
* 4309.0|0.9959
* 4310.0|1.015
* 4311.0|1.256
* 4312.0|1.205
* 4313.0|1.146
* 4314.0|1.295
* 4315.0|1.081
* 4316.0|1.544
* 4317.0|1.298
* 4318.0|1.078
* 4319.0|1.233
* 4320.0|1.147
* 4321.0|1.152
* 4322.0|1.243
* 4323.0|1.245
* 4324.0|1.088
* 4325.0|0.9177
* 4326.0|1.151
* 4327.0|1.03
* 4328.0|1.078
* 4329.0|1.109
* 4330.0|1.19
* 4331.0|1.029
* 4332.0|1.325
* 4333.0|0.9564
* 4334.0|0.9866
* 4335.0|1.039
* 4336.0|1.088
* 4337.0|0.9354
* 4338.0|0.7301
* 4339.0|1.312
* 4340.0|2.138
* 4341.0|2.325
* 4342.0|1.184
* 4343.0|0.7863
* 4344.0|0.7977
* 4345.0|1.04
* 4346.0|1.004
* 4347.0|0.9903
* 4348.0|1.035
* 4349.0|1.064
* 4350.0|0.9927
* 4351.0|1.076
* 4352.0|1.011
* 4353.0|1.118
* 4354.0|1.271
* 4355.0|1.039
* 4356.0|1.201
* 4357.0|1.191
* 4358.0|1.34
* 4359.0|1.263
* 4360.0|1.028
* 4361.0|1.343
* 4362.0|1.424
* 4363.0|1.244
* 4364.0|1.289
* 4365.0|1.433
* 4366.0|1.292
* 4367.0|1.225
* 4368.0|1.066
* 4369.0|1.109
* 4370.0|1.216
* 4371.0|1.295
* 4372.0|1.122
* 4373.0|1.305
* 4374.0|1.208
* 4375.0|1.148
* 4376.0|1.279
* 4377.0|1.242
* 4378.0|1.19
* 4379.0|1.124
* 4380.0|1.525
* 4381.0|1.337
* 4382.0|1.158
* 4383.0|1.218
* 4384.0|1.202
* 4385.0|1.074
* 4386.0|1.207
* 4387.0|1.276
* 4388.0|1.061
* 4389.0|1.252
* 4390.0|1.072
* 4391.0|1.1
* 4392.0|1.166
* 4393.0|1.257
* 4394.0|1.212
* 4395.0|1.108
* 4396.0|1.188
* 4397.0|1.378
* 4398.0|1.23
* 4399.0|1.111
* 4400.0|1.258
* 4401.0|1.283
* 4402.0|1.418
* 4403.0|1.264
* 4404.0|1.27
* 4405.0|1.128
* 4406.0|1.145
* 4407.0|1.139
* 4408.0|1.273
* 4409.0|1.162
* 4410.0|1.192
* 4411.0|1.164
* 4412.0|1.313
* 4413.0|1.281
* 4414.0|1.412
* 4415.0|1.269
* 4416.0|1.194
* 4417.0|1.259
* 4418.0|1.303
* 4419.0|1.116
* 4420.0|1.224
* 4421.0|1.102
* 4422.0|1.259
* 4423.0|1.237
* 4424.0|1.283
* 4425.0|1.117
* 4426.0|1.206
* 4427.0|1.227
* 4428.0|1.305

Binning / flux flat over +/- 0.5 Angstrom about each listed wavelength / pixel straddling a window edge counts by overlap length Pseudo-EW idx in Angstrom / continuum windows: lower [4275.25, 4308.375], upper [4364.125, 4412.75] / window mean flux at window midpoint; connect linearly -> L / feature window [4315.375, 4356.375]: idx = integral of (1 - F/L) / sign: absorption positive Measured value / 2.5 Angstrom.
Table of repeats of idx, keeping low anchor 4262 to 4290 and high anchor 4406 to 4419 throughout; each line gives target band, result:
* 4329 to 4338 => 1.5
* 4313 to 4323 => 0.3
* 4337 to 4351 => 1.0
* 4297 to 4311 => 0.9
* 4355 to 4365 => 0.0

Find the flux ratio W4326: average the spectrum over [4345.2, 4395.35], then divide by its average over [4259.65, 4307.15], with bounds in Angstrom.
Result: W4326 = 0.9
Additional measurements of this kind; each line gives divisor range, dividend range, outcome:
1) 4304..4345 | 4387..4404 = 1.03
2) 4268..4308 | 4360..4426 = 0.99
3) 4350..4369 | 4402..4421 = 1.02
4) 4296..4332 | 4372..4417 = 1.04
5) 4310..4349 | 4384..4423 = 1.05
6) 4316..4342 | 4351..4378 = 1.01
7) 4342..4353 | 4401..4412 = 1.23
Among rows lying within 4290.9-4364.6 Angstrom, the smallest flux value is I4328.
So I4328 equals 0.7301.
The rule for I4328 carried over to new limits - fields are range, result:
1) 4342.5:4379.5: 0.7863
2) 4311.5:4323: 1.078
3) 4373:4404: 1.061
